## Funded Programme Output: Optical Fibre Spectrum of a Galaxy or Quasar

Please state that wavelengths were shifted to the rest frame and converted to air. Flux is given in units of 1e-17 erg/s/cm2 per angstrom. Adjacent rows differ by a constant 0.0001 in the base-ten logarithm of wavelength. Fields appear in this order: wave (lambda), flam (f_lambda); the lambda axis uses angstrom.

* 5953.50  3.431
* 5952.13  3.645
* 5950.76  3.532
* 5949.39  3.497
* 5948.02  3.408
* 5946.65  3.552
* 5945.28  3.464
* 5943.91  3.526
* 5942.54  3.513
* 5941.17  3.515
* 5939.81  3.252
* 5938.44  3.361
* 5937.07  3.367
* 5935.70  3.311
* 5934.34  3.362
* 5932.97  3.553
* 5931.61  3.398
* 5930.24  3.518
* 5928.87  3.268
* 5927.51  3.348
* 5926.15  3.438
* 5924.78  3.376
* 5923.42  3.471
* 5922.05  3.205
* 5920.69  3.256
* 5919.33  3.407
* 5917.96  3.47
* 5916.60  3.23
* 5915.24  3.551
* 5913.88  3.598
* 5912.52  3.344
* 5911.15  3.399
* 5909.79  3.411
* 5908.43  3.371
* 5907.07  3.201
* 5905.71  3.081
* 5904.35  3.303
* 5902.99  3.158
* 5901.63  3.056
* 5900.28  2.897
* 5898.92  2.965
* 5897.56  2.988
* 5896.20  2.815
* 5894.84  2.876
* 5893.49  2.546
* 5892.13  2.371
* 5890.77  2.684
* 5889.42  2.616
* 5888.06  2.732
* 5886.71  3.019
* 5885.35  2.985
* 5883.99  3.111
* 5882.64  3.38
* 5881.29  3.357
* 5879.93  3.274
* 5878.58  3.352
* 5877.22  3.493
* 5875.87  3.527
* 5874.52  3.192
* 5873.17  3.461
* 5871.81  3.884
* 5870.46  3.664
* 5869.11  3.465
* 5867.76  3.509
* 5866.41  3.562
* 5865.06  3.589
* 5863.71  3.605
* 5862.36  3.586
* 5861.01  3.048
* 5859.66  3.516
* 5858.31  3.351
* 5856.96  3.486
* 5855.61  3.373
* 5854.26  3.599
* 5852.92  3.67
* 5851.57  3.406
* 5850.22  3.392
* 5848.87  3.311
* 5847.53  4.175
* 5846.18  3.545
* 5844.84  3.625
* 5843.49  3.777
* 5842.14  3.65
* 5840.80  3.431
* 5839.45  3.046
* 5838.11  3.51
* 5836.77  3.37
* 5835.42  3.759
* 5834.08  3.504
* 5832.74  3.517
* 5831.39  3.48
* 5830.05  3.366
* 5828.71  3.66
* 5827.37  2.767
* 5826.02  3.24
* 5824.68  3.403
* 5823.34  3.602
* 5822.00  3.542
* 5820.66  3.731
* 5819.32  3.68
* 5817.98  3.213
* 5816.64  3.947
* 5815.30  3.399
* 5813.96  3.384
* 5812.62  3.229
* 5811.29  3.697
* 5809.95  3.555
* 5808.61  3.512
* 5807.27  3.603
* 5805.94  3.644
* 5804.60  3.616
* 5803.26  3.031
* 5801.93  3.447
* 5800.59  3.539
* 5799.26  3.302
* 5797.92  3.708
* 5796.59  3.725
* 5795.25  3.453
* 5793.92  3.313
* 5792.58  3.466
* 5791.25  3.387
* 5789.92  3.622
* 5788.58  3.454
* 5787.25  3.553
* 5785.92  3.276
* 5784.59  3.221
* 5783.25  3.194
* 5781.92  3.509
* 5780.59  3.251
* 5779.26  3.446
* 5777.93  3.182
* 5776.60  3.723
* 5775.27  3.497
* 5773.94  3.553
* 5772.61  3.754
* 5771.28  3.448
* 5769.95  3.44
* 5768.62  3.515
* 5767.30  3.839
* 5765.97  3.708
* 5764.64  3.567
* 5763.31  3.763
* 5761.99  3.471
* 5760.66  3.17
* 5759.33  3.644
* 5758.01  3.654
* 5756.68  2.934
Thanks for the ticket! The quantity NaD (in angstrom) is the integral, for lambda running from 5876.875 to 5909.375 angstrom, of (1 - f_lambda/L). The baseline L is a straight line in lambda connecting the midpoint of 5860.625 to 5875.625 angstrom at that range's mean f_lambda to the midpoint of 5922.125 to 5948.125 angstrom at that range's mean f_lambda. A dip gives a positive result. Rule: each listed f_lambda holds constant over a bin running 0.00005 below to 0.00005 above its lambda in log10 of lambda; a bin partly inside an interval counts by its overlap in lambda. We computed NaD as 4.2 angstrom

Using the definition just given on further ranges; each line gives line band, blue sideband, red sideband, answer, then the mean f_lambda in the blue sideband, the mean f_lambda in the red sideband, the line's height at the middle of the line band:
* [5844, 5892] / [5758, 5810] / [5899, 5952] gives 0.6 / 3.49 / 3.37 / 3.42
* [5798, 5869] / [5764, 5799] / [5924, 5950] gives -0.5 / 3.49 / 3.42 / 3.47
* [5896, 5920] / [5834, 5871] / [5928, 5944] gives 1.4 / 3.52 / 3.41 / 3.44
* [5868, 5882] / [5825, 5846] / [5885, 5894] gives -2.7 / 3.45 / 2.7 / 2.9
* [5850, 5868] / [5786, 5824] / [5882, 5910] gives -1.6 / 3.51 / 2.97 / 3.19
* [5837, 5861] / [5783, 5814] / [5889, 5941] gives -1.1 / 3.46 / 3.21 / 3.35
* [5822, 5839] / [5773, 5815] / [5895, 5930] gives -0.2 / 3.46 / 3.26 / 3.4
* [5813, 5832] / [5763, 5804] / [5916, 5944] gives 0.0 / 3.48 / 3.39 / 3.45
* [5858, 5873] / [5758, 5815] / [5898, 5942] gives -0.6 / 3.49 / 3.33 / 3.39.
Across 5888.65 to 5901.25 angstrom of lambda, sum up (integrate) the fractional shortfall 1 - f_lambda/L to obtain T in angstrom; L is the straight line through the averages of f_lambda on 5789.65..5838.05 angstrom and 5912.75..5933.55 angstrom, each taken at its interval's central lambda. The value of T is 2.5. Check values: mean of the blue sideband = 3.48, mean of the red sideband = 3.4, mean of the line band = 2.76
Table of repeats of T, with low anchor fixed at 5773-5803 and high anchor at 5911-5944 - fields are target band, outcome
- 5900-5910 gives 0.6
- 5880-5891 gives 1.3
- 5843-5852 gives -0.5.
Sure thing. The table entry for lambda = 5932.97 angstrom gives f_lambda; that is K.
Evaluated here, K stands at 3.553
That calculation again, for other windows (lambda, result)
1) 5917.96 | 3.47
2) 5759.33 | 3.644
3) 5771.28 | 3.448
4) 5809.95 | 3.555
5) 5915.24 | 3.551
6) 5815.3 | 3.399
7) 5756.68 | 2.934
